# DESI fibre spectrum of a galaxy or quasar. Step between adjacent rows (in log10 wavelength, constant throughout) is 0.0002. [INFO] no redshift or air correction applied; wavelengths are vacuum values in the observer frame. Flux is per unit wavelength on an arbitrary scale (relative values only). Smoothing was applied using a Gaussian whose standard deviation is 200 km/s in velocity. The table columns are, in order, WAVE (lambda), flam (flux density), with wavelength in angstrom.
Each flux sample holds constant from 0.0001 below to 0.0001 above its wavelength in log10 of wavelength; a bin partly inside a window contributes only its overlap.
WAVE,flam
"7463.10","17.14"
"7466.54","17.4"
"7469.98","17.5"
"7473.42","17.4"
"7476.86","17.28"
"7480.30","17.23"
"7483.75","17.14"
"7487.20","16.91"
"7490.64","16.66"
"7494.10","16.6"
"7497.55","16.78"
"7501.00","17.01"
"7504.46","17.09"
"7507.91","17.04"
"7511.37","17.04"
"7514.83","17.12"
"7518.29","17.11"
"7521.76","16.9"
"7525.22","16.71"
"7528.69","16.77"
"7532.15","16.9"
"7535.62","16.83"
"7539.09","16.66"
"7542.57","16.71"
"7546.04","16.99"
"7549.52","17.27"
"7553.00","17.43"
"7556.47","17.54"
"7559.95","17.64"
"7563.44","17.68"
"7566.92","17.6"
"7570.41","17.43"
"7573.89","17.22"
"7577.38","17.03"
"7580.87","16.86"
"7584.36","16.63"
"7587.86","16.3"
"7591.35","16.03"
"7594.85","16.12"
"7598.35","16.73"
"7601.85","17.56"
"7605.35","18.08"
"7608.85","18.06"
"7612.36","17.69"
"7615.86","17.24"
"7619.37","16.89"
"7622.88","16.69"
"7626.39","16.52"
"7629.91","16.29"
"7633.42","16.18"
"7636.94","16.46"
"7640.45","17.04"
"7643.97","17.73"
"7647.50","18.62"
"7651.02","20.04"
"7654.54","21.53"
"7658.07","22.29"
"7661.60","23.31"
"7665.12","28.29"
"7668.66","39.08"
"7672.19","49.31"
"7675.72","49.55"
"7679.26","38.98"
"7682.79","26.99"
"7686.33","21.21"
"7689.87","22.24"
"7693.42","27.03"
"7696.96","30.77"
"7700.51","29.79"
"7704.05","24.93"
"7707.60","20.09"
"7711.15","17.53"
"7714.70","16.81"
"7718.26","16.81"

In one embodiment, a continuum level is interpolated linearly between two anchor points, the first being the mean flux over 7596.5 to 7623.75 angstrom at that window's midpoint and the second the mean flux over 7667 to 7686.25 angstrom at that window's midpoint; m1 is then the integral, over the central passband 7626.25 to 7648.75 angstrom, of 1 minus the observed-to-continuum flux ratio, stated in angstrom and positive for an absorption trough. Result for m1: 7.9 angstrom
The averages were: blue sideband 17.4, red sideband 39.1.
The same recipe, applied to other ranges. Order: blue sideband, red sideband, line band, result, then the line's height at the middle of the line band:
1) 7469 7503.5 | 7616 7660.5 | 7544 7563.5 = 0.1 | 17.5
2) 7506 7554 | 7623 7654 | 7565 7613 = 0.5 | 17.2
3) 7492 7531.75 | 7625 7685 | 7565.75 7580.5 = 2.5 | 20.7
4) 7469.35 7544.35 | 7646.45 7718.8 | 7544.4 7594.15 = 8.3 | 20.6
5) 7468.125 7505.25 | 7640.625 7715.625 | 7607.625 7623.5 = 4.2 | 23.7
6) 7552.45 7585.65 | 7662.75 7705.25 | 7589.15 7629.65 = 9.8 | 22.6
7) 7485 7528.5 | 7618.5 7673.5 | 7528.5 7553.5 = 1.7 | 18.2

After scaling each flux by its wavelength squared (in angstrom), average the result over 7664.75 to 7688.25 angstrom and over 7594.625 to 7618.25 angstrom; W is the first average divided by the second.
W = 2.1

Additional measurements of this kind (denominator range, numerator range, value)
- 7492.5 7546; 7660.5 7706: 1.96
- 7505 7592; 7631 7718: 1.54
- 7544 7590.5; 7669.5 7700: 2.00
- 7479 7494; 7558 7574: 1.06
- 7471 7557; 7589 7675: 1.27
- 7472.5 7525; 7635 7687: 1.69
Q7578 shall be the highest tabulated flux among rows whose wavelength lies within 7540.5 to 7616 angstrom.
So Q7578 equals 18.08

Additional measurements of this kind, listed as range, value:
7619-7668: 28.29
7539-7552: 17.27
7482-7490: 17.14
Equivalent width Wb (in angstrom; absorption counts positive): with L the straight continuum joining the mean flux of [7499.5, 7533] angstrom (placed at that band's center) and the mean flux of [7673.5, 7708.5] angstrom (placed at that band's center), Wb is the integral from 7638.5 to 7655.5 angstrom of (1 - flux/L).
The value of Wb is 4.90 angstrom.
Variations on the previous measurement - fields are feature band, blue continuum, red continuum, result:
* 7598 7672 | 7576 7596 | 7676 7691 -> 9.7 angstrom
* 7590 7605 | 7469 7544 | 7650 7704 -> 4.5 angstrom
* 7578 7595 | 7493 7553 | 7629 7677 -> 3.7 angstrom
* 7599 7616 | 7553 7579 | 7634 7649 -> -0.3 angstrom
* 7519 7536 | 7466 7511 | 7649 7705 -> 2.5 angstrom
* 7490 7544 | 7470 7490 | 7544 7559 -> 1.2 angstrom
